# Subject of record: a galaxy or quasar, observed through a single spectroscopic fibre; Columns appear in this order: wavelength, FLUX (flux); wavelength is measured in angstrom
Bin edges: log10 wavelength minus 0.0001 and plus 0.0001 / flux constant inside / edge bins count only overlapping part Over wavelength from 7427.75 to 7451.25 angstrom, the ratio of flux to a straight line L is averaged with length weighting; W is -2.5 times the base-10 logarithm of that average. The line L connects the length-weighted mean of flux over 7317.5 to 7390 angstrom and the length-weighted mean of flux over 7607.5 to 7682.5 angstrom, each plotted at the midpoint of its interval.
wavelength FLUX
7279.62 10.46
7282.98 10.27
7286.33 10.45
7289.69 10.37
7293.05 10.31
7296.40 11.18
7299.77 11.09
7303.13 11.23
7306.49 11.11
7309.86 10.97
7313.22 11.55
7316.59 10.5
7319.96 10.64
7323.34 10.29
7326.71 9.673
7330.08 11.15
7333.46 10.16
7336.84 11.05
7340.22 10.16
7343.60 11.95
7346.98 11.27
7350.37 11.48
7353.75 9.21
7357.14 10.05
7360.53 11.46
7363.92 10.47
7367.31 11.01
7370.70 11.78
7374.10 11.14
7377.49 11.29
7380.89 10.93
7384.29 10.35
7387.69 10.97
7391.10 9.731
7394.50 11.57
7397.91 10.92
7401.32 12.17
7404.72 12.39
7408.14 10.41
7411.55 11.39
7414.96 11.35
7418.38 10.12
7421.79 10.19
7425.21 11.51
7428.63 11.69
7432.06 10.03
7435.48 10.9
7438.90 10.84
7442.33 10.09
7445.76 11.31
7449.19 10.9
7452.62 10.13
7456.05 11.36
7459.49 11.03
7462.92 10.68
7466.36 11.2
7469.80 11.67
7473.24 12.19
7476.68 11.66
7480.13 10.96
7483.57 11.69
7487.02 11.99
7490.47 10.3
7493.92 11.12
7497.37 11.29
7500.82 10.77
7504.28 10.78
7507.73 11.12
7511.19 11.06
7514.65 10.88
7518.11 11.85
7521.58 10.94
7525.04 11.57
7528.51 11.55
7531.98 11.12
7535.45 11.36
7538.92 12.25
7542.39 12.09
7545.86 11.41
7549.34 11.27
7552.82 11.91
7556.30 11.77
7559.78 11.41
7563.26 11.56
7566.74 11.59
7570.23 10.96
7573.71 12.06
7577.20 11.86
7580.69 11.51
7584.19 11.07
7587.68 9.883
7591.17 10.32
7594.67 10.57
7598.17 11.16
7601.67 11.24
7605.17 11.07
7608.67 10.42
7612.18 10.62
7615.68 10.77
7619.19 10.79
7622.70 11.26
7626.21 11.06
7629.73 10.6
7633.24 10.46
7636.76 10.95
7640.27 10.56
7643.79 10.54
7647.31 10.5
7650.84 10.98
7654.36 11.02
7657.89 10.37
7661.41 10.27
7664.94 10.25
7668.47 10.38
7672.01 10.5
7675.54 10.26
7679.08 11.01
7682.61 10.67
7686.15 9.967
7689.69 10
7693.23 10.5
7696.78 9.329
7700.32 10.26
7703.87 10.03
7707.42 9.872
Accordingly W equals 0.00 mag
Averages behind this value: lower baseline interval 10.8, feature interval 10.8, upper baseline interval 10.6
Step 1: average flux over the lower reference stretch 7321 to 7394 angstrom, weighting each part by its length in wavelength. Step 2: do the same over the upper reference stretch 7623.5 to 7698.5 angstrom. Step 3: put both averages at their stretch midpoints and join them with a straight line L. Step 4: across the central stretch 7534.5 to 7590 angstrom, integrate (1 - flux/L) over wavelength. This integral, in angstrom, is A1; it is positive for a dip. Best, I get -4.8 angstrom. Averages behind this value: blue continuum 10.8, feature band 11.5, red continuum 10.5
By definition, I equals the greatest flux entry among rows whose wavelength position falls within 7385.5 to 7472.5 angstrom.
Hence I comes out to 12.39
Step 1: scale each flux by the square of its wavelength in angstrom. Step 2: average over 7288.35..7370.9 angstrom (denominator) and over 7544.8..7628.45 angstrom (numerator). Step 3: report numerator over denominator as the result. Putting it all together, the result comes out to 1.1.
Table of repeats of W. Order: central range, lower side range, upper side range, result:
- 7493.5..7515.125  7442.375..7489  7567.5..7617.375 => 0.02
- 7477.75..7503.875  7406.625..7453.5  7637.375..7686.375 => -0.04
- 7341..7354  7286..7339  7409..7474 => -0.03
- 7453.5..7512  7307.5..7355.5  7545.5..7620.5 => -0.02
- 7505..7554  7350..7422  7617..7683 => -0.06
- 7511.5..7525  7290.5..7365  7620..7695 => -0.06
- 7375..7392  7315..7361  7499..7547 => 0.01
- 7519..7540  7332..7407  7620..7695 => -0.07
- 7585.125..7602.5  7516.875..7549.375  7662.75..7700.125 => 0.04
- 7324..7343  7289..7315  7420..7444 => 0.04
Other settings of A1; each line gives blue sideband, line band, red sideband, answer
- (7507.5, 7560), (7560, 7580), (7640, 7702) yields -0.7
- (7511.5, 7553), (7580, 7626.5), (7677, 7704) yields 0.4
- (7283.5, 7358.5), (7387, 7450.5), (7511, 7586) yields 0.5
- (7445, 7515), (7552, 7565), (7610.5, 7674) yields -0.9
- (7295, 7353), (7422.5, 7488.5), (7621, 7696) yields -2.3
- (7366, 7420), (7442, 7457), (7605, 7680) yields 0.3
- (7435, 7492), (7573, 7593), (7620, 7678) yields -0.5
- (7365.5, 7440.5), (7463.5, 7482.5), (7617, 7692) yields -1.0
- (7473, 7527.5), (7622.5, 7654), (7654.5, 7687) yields -0.5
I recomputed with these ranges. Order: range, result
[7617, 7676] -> 11.26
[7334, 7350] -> 11.95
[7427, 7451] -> 11.69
